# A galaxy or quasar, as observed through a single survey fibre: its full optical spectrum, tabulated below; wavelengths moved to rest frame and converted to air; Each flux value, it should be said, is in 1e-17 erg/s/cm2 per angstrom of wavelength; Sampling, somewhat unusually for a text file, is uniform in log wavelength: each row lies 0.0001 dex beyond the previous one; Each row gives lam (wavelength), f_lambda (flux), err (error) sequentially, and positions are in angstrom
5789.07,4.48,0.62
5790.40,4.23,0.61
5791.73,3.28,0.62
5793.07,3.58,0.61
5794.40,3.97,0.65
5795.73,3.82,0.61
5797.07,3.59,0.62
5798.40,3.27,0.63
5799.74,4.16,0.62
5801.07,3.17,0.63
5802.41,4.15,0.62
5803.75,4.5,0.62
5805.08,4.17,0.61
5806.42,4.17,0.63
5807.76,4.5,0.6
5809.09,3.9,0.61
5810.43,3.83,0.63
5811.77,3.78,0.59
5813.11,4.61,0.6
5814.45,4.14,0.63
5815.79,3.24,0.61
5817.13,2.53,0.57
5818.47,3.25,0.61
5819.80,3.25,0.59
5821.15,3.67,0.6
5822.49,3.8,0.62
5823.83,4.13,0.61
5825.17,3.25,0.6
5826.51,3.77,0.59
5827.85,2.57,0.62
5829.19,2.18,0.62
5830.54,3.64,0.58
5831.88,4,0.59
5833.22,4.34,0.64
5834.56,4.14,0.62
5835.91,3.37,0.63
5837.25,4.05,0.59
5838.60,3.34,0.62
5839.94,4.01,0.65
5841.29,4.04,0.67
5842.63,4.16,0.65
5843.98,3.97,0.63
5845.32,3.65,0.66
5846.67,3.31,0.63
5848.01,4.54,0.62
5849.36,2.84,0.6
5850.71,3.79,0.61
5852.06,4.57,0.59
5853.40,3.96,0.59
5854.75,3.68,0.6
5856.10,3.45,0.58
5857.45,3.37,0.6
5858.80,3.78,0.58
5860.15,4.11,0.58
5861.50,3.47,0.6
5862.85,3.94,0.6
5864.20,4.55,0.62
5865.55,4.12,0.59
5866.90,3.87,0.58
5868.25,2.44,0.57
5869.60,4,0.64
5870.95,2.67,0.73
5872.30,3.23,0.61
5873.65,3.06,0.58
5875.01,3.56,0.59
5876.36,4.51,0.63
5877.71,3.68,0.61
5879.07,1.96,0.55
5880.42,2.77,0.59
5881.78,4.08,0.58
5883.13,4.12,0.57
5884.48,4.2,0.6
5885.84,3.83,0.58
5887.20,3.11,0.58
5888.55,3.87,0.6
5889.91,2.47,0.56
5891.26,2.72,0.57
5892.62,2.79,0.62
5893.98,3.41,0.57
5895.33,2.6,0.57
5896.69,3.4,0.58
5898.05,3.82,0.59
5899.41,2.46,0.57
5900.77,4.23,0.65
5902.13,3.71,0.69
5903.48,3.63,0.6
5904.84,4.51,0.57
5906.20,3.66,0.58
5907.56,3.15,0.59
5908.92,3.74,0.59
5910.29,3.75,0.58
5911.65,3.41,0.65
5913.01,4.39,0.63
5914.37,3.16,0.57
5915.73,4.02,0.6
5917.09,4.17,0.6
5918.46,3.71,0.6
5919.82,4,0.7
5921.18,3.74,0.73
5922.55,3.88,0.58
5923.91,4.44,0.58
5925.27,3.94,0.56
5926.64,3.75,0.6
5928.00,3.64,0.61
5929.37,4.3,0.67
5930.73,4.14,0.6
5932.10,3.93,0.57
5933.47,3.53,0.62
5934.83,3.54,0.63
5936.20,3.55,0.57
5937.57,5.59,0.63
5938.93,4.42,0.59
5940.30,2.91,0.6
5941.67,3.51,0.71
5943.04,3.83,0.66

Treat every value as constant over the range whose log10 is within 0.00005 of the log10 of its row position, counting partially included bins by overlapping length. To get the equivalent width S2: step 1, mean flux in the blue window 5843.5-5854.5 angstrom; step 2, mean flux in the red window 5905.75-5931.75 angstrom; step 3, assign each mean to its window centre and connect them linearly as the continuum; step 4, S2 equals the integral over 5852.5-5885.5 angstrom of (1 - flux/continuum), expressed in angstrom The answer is 1.8 angstrom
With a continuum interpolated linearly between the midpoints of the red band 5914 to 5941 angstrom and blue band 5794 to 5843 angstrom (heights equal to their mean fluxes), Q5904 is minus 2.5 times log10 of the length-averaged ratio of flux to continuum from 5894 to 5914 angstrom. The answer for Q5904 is 0.09 mag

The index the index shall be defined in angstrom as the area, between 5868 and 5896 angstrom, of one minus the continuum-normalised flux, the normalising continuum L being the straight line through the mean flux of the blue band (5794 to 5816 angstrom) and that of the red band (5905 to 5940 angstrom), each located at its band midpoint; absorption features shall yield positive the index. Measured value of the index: 4.4 angstrom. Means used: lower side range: 3.95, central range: 3.3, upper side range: 3.9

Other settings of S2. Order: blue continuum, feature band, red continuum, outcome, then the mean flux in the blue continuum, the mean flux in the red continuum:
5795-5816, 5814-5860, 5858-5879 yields 1.65 angstrom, 3.95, 3.61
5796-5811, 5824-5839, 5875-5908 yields 0.98 angstrom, 3.94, 3.45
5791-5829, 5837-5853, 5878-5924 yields -0.94 angstrom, 3.7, 3.55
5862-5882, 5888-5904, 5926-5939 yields 1.94 angstrom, 3.48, 4.02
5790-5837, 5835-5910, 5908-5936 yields 3.86 angstrom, 3.71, 3.85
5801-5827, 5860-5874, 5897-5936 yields 0.80 angstrom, 3.8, 3.79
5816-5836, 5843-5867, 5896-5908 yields -2.13 angstrom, 3.46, 3.63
